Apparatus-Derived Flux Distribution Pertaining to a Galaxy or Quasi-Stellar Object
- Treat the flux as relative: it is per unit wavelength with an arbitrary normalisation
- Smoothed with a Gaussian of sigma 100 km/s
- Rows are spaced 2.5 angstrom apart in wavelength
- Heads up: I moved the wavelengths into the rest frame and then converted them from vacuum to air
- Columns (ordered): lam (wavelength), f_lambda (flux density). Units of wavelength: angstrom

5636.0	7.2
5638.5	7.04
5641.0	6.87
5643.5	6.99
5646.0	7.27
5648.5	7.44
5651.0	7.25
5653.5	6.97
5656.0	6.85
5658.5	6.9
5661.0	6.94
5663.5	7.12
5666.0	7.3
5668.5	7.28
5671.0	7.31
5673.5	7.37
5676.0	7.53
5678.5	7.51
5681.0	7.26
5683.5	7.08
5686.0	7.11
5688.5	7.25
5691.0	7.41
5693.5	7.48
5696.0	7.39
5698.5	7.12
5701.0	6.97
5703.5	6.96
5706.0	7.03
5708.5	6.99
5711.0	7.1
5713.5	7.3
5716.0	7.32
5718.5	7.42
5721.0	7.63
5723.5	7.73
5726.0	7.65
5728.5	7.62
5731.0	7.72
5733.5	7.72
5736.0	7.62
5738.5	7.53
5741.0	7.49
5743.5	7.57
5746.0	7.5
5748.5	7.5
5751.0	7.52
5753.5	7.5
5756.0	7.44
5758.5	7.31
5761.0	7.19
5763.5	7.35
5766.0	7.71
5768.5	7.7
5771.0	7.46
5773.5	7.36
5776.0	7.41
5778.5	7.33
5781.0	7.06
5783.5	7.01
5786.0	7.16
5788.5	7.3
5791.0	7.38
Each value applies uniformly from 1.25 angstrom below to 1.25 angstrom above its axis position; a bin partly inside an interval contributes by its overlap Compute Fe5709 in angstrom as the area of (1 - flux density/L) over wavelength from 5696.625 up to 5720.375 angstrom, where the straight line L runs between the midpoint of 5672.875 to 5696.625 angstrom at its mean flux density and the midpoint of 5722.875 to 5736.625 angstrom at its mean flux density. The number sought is 1.1 angstrom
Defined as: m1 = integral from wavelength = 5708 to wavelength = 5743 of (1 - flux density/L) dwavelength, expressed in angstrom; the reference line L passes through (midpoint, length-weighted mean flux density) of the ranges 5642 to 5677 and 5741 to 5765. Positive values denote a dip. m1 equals -0.7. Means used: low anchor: 7.18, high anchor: 7.44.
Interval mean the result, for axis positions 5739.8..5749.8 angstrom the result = 7.52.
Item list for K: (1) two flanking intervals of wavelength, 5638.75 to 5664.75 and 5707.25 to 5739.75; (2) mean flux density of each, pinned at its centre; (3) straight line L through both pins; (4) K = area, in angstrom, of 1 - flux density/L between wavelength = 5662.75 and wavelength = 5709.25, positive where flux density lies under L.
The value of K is 0.15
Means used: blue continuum 7.06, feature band 7.24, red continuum 7.49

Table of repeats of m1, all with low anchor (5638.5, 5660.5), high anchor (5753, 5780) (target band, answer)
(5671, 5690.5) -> -0.4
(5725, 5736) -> -0.5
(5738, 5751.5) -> -0.3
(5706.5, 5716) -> 0.1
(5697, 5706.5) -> 0.3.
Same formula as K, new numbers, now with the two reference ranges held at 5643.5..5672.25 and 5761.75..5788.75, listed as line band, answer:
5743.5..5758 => -0.4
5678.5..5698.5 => -0.3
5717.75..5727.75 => -0.5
